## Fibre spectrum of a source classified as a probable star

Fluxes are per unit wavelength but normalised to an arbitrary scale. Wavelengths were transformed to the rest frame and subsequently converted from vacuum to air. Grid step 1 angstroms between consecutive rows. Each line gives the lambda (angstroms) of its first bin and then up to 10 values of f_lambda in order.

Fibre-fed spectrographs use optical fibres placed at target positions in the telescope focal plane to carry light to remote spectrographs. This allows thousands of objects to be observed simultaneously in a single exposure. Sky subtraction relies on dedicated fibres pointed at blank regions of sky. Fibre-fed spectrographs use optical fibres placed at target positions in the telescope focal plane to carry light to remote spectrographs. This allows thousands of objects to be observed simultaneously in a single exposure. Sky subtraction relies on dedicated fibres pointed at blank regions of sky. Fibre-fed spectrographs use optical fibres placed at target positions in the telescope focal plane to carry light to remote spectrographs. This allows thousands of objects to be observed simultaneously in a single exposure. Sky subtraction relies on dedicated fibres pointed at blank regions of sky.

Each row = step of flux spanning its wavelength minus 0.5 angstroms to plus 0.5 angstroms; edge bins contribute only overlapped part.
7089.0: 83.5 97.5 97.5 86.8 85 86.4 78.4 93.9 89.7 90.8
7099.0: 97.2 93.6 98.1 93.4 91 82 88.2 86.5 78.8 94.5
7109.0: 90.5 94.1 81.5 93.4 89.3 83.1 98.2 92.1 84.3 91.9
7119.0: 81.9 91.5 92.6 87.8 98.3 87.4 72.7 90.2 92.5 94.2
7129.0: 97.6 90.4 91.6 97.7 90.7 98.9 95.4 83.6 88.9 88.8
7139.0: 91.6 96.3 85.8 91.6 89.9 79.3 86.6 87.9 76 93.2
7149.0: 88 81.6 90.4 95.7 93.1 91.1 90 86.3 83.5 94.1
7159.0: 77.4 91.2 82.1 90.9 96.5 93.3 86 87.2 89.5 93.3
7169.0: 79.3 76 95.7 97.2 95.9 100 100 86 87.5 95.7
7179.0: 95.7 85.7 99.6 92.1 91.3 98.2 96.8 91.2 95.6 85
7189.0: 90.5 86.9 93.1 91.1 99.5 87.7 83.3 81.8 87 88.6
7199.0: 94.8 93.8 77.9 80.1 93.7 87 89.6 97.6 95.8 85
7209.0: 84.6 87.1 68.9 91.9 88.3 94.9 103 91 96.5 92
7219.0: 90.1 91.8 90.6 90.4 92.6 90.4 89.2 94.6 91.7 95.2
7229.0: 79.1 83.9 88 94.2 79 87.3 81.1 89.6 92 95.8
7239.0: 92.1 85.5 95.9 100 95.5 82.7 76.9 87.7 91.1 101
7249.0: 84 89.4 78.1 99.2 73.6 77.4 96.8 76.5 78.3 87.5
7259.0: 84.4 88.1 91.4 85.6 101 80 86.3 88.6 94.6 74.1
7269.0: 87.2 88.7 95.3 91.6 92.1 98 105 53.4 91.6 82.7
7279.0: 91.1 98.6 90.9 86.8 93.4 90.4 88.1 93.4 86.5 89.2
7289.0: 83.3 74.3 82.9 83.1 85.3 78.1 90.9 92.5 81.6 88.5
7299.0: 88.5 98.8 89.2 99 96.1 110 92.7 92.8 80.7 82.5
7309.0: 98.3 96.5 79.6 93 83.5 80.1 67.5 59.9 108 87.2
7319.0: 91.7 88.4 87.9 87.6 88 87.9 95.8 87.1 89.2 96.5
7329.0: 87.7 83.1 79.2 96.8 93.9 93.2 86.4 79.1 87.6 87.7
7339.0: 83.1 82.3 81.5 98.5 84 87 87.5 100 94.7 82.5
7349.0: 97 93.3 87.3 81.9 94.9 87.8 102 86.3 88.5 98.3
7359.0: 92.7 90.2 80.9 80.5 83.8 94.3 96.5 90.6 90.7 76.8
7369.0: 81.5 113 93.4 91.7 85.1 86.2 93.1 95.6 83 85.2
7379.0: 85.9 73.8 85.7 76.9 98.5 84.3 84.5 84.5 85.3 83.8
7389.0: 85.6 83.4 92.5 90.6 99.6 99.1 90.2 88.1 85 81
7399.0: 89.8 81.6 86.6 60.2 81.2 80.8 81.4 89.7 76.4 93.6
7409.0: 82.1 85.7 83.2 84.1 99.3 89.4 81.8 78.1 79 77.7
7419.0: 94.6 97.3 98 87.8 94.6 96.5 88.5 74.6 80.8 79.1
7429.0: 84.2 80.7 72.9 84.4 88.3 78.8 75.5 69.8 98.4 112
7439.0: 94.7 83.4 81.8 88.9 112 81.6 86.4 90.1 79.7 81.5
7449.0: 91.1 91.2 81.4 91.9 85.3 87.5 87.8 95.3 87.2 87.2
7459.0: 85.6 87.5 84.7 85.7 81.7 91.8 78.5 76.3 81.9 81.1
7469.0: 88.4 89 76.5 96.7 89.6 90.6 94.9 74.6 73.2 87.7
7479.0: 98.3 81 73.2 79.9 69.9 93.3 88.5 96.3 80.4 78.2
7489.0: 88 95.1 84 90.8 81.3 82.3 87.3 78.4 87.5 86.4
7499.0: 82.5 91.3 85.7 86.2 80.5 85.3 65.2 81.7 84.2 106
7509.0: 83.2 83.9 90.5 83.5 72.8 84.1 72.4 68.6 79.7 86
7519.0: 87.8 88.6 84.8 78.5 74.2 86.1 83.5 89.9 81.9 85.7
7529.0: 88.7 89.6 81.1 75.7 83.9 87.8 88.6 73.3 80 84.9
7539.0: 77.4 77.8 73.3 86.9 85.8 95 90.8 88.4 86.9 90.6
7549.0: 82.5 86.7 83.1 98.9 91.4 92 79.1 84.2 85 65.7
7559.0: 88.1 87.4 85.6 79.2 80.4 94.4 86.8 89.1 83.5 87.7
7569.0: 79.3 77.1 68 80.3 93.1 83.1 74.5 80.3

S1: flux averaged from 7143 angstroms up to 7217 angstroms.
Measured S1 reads 89.7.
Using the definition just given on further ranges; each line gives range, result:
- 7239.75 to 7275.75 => 88.4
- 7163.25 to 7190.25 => 91.6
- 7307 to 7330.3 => 87.2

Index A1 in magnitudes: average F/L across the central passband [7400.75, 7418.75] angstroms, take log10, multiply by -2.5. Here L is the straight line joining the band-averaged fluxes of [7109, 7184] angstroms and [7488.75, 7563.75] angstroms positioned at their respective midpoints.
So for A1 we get 0.04 mag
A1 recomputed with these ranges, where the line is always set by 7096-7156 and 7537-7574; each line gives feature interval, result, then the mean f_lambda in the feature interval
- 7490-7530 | 0.02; 83.8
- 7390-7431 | 0.01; 85.9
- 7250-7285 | 0.01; 87.6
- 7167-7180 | -0.03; 91.5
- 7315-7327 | 0.00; 87.3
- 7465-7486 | 0.01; 84.4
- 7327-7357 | -0.02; 89.1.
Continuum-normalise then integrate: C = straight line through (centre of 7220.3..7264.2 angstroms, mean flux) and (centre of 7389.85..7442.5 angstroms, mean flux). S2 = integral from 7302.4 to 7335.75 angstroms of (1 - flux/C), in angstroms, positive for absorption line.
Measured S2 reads -0.53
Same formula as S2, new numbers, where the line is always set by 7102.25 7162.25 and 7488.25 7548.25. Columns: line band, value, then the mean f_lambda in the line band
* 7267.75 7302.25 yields -0.42 angstroms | 88.1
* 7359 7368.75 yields -0.14 angstroms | 87.3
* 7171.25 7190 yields -1.05 angstroms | 93.4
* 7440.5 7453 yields -0.45 angstroms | 88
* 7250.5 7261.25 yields 0.36 angstroms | 84.5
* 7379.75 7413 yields 0.07 angstroms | 85.4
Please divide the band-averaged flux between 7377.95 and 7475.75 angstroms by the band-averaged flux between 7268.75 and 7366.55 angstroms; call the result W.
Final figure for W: 1.0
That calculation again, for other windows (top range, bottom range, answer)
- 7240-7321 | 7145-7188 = 0.97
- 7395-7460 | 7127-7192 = 0.95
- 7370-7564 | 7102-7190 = 0.95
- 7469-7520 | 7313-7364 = 0.96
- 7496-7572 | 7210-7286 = 0.94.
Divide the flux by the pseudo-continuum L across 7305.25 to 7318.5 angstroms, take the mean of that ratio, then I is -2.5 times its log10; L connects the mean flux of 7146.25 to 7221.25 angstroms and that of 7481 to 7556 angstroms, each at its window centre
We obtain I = 0.03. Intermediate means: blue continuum 90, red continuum 84.3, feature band 85.5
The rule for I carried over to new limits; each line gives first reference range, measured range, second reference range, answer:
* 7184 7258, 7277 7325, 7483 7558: -0.01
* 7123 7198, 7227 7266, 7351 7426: 0.02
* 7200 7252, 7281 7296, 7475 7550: 0.02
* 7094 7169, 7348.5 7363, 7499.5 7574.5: -0.04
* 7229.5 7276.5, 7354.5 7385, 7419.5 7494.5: -0.02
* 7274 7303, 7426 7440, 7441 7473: 0.04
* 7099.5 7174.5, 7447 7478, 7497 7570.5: -0.01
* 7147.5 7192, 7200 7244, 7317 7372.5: 0.01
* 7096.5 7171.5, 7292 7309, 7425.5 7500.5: -0.04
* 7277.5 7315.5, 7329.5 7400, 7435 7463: 0.00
